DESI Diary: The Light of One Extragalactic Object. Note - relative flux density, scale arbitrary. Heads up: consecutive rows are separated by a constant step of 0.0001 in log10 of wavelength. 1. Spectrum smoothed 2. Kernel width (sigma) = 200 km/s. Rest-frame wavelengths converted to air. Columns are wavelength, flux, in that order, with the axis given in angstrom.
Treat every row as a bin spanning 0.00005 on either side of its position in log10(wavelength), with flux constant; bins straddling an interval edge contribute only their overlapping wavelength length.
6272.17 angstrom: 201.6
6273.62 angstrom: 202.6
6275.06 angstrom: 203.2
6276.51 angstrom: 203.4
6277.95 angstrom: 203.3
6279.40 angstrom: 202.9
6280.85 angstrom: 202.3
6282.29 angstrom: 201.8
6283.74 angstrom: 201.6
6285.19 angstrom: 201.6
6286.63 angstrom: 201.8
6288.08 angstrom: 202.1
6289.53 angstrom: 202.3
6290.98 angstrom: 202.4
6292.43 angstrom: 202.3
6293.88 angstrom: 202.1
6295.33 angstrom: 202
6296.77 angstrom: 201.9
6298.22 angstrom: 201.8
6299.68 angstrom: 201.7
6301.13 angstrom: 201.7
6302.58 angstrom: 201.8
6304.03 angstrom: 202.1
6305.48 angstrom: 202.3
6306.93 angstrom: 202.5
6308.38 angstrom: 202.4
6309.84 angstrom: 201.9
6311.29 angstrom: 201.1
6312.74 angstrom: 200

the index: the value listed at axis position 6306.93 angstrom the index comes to 202.5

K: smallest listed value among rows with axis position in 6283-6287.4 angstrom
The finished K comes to 201.6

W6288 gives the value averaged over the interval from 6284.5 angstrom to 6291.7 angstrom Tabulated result 202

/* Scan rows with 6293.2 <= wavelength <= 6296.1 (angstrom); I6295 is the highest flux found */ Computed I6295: 202.1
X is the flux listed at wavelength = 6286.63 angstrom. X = 201.8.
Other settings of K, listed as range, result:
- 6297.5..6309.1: 201.7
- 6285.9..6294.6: 201.8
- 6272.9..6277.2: 202.6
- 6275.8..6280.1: 202.9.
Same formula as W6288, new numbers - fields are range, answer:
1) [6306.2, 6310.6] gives 202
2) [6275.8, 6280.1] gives 203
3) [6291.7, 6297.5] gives 202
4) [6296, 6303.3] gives 202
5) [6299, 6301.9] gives 202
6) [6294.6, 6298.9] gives 202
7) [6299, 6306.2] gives 202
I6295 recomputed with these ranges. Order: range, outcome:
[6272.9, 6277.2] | 203.4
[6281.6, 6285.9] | 201.8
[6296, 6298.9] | 201.9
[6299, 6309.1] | 202.5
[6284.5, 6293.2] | 202.4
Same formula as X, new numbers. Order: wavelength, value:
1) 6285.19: 201.6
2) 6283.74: 201.6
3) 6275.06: 203.2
